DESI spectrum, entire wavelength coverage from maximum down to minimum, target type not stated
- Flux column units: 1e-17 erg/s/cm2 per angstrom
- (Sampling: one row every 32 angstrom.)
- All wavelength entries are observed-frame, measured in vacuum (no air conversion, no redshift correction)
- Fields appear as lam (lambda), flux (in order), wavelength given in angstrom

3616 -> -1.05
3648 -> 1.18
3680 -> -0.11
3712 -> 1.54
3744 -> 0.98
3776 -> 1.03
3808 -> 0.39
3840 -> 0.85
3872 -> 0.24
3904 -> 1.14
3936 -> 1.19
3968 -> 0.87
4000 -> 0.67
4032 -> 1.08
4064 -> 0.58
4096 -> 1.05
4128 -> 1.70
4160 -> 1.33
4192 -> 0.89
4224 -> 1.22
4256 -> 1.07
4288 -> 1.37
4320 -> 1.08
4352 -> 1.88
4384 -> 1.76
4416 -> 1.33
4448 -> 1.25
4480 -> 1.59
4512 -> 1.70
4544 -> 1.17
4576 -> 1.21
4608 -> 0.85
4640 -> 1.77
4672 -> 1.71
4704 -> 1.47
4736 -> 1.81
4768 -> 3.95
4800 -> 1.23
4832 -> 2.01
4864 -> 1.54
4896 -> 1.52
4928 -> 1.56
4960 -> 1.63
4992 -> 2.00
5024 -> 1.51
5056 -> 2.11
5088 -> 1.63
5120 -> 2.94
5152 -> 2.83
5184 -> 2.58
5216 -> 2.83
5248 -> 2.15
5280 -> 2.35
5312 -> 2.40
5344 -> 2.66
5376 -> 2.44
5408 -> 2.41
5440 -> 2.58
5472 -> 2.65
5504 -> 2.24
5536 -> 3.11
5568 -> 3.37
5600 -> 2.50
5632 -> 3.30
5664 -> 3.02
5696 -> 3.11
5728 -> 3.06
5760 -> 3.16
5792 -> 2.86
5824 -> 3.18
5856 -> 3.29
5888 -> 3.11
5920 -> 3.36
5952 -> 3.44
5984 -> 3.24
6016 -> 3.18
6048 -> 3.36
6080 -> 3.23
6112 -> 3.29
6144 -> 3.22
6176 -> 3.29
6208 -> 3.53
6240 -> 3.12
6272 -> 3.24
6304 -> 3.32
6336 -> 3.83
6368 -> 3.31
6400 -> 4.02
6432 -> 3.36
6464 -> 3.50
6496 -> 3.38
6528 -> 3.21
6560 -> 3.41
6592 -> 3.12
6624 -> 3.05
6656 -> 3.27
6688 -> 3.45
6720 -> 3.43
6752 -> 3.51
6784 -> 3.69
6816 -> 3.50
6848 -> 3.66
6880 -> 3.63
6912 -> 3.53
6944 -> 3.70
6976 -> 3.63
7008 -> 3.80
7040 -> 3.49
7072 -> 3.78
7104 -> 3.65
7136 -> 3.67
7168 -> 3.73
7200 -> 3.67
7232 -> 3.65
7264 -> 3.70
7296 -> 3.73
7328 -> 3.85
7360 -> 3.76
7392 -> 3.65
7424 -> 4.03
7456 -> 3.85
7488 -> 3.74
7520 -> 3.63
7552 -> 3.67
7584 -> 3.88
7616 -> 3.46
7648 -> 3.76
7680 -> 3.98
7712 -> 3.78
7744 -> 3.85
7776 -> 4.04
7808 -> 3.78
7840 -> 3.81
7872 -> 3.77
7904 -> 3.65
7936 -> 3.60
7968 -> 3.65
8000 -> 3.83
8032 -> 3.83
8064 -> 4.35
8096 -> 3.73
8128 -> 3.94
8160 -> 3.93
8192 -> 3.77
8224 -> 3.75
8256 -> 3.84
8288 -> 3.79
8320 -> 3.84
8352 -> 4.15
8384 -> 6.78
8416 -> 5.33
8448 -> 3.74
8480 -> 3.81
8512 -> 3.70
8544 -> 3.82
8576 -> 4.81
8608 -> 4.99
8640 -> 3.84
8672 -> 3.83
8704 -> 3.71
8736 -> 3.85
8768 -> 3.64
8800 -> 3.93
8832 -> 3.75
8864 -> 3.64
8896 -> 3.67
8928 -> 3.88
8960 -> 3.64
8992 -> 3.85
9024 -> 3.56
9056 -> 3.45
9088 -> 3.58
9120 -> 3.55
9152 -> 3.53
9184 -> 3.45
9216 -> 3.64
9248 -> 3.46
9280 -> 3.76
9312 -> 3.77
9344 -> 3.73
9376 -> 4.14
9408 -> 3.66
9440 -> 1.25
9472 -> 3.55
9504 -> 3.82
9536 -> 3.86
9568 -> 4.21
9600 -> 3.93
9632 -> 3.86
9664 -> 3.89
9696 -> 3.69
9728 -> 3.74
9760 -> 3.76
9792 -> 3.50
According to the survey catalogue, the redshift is 0.278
